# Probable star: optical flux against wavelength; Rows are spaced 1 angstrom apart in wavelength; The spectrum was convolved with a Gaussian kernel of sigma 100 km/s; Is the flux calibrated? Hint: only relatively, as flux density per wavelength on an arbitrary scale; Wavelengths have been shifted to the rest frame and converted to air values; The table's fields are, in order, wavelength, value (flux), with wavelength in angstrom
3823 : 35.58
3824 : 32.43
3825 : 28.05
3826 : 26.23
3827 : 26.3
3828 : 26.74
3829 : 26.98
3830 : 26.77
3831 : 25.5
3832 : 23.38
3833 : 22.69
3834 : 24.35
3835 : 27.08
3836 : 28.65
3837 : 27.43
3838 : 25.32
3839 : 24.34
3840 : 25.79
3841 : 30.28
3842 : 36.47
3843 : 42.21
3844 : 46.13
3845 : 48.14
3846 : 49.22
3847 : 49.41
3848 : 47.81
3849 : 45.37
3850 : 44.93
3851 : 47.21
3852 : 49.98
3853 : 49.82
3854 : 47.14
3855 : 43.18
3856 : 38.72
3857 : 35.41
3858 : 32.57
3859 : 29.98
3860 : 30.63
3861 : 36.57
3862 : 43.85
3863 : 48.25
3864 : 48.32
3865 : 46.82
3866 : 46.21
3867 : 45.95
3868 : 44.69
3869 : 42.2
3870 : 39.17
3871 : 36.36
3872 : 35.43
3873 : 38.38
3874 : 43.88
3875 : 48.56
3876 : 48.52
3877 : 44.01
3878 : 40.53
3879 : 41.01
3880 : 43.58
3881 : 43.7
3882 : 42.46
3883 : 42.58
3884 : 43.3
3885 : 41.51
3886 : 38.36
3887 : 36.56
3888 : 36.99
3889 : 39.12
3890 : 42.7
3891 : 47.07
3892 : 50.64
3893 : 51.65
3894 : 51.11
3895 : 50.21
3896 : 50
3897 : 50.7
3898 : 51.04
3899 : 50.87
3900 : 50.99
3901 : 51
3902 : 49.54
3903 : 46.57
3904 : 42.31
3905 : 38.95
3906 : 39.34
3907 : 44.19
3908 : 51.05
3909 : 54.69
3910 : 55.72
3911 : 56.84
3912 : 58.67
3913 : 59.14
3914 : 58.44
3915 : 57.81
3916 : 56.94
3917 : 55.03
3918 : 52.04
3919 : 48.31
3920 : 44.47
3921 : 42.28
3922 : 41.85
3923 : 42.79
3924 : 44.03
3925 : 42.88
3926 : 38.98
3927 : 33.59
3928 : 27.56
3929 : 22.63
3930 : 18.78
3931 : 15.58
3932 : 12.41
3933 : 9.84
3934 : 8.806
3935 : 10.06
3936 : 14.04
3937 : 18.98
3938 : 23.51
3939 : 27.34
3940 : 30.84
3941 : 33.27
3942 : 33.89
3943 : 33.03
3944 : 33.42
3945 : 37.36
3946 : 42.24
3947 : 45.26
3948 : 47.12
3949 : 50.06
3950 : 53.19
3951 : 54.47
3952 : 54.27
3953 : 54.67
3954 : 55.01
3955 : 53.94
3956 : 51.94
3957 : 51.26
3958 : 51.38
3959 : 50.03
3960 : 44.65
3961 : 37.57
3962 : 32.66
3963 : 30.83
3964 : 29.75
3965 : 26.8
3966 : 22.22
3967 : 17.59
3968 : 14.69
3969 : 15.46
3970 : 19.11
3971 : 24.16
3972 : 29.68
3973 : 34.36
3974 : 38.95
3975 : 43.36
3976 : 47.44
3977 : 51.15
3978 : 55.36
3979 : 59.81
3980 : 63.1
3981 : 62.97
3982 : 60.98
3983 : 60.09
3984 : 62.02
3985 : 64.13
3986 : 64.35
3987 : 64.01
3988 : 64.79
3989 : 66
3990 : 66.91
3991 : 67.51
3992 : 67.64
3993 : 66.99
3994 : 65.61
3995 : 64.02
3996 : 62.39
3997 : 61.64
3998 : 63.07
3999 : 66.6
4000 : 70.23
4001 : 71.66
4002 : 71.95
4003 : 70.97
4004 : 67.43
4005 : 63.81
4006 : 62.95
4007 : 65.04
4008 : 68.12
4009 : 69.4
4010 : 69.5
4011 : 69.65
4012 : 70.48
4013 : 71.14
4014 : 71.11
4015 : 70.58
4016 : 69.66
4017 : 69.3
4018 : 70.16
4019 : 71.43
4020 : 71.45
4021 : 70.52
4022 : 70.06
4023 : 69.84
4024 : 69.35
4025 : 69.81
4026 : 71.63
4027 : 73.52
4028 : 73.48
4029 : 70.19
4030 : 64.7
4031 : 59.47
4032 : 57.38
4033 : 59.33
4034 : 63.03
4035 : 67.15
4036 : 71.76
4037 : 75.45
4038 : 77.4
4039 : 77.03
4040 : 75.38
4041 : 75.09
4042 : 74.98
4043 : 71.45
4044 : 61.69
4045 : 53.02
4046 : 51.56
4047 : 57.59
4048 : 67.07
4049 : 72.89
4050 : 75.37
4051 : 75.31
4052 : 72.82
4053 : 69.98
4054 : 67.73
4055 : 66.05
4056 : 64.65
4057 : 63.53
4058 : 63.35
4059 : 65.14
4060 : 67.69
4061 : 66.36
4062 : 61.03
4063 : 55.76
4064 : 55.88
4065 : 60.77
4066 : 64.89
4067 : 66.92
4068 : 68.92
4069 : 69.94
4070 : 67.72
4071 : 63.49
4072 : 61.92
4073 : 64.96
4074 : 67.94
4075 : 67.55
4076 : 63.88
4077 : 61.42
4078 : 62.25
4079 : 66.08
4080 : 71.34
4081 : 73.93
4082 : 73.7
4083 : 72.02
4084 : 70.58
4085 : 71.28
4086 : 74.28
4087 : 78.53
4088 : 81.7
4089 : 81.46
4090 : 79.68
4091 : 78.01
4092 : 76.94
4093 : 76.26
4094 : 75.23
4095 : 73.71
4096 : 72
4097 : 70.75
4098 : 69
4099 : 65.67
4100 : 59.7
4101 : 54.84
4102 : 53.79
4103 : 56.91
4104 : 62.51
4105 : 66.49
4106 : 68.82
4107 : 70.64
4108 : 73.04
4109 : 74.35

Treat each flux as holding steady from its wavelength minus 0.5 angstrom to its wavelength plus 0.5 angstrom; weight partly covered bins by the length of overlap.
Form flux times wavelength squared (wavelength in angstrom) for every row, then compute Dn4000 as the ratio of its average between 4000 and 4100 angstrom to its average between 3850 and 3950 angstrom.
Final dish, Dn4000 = 1.80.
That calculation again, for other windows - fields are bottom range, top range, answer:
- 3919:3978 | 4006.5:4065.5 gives 2.02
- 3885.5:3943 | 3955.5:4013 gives 1.38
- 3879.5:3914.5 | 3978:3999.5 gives 1.41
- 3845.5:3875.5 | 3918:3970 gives 0.85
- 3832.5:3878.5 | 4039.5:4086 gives 1.86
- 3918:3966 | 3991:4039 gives 1.95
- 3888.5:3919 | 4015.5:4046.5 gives 1.45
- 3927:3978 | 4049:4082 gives 2.06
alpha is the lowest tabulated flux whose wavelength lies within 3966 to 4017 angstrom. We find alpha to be 14.69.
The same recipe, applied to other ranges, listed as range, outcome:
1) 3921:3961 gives 8.806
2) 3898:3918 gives 38.95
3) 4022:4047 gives 51.56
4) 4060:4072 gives 55.76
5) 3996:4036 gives 57.38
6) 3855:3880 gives 29.98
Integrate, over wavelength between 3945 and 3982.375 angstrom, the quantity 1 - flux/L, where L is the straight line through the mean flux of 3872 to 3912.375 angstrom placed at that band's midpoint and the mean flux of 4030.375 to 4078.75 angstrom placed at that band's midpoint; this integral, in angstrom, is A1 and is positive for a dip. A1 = 8.4 angstrom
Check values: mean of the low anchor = 46.1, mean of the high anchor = 66.1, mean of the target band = 42.5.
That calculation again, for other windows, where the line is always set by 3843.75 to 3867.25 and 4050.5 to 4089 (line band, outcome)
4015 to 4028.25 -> -1.81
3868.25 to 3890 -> 2.37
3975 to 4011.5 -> -3.09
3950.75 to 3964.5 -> 2.14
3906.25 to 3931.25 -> 2.67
